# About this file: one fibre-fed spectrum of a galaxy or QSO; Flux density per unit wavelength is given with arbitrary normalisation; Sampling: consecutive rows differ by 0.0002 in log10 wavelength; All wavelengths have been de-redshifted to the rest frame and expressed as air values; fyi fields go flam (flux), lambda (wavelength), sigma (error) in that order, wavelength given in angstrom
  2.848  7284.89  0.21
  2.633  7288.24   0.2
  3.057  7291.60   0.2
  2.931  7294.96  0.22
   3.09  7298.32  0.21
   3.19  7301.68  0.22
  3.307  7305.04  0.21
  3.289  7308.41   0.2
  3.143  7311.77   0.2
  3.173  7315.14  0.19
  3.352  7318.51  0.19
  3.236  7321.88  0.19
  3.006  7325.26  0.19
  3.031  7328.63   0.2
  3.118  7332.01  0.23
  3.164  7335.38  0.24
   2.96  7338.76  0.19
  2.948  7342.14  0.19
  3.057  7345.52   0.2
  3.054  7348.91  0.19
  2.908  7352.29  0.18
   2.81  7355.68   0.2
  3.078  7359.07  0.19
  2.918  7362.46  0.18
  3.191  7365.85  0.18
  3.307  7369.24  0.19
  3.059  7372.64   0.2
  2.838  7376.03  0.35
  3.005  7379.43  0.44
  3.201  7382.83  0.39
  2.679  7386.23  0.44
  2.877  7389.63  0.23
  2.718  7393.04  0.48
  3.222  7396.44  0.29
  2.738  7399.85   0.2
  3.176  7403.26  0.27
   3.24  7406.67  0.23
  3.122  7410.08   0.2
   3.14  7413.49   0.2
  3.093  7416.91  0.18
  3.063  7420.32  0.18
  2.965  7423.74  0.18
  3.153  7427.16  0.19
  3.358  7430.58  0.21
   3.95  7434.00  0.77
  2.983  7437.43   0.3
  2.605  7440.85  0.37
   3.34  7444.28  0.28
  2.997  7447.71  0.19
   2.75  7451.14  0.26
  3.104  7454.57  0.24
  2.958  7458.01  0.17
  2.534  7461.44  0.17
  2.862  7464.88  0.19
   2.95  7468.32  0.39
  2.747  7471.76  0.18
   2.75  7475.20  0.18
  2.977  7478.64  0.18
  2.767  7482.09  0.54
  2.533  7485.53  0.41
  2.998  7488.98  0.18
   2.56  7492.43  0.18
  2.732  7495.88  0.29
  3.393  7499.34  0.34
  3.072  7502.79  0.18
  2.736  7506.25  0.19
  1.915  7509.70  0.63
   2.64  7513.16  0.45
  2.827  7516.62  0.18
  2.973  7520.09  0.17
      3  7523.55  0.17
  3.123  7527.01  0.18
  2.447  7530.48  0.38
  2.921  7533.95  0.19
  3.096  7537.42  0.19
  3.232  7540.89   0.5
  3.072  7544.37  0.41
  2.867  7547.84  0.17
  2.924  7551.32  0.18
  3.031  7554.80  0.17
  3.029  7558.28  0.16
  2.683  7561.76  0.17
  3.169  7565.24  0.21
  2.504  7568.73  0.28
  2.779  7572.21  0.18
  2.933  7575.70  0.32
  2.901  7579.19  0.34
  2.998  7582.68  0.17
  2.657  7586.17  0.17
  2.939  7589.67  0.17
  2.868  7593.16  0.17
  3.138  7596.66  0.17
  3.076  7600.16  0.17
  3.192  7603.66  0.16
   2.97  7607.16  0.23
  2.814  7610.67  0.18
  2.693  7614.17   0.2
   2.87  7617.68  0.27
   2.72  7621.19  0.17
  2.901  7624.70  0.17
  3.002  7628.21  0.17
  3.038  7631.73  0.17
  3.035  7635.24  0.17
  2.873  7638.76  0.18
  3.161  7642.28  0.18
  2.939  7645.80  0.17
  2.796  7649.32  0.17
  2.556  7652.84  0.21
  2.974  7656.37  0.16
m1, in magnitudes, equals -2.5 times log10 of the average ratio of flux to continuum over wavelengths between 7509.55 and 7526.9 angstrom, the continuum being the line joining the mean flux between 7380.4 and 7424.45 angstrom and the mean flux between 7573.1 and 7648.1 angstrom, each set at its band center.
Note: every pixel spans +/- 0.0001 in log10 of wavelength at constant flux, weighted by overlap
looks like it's 0.07 mag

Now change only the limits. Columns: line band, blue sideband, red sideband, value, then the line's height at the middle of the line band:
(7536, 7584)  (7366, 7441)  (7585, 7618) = 0.01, 2.96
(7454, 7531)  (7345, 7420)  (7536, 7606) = 0.06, 2.98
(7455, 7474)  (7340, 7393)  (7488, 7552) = 0.03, 2.91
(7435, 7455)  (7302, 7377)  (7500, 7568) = 0.00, 2.98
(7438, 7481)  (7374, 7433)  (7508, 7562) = 0.03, 2.97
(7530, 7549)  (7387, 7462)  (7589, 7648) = 0.01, 2.99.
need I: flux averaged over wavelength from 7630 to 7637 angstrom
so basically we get 3.04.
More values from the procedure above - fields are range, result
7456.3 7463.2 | 2.75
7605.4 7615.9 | 2.83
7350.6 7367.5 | 2.98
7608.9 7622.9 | 2.77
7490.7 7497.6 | 2.65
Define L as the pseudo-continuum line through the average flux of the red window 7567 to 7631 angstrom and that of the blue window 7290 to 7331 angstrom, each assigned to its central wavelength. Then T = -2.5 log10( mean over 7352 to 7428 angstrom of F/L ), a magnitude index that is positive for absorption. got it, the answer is 0.02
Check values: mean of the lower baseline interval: 3.15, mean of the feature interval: 3.02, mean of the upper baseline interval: 2.89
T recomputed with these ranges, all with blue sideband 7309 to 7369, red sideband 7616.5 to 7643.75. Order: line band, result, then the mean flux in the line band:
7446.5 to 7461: 0.041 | 2.91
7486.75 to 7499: 0.069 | 2.82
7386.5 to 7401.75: 0.066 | 2.87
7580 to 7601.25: 0.010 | 2.94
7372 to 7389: 0.041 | 2.95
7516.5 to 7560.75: 0.009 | 2.96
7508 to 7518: 0.220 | 2.45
